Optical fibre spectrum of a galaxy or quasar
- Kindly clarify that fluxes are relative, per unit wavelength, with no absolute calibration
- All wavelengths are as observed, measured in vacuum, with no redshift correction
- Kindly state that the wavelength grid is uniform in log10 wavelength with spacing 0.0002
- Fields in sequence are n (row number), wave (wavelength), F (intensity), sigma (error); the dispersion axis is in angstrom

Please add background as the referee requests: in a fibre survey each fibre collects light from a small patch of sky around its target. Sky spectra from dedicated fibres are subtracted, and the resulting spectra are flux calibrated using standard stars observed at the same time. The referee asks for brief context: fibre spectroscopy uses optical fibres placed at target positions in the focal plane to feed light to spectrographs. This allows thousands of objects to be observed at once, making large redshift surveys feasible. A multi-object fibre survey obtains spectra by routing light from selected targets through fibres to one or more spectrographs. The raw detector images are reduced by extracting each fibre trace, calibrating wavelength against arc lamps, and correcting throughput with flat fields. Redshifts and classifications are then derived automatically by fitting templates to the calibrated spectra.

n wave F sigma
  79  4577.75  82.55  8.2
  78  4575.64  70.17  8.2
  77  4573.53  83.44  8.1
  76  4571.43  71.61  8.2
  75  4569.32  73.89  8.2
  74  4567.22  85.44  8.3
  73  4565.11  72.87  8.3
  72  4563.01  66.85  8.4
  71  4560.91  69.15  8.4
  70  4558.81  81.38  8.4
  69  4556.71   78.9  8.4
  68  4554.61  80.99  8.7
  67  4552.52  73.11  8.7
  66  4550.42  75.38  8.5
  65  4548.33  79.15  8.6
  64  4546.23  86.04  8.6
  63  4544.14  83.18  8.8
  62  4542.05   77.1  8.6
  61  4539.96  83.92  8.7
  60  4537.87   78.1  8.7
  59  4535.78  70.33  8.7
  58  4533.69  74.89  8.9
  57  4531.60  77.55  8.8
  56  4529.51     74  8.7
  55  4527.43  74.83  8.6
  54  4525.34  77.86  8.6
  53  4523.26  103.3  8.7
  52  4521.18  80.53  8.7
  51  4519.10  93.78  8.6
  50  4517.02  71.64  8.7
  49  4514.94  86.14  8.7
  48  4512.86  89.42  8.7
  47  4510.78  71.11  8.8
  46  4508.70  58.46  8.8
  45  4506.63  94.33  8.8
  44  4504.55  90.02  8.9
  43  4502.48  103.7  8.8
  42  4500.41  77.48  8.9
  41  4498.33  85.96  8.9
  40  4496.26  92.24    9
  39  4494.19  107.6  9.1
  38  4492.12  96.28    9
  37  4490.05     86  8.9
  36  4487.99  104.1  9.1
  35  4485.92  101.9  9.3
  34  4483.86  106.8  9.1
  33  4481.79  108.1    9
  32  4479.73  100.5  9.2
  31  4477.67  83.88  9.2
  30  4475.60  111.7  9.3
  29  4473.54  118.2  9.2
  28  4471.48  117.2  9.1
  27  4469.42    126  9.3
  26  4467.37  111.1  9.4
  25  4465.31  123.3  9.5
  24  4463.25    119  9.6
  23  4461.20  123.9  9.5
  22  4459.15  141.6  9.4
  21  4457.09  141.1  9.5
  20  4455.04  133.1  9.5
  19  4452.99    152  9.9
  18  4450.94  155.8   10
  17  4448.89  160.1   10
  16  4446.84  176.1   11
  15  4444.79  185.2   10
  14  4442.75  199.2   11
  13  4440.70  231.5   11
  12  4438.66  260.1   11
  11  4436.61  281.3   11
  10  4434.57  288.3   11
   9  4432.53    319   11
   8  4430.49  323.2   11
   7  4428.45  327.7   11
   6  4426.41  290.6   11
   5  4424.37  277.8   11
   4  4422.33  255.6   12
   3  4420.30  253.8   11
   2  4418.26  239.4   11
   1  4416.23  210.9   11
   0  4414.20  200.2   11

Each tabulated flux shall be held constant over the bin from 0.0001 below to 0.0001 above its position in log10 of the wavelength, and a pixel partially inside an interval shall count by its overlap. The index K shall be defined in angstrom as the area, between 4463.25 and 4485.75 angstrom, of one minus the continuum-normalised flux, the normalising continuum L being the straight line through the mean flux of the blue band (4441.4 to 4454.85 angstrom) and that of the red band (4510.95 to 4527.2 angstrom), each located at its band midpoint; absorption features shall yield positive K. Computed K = 4.53 angstrom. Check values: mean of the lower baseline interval 170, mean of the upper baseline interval 84.7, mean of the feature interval 111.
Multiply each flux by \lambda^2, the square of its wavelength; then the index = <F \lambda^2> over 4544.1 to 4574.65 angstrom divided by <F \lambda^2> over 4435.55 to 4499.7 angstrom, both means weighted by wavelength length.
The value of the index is 0.6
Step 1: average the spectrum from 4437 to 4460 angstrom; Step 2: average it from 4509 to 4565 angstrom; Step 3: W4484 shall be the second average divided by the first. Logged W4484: 0.44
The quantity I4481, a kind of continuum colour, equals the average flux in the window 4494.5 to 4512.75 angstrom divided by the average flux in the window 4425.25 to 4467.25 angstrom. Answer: 0.42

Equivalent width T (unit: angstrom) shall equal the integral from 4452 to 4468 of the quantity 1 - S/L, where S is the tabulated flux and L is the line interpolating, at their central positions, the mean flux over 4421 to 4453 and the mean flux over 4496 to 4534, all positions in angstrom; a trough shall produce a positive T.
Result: 5.41 angstrom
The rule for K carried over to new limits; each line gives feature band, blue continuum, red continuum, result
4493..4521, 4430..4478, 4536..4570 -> 8.3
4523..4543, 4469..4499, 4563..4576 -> 2.1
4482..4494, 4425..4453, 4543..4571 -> 5.1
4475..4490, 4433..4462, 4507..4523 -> 3.6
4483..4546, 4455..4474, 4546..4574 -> 8.8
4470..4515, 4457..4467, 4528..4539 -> 4.2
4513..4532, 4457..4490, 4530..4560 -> 1.4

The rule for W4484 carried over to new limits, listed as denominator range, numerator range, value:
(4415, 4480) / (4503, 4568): 0.41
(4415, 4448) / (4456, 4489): 0.45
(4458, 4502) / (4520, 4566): 0.73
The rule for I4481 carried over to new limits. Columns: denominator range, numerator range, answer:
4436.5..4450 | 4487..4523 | 0.42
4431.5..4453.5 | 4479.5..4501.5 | 0.44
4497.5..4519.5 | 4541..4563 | 0.93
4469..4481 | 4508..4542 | 0.73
